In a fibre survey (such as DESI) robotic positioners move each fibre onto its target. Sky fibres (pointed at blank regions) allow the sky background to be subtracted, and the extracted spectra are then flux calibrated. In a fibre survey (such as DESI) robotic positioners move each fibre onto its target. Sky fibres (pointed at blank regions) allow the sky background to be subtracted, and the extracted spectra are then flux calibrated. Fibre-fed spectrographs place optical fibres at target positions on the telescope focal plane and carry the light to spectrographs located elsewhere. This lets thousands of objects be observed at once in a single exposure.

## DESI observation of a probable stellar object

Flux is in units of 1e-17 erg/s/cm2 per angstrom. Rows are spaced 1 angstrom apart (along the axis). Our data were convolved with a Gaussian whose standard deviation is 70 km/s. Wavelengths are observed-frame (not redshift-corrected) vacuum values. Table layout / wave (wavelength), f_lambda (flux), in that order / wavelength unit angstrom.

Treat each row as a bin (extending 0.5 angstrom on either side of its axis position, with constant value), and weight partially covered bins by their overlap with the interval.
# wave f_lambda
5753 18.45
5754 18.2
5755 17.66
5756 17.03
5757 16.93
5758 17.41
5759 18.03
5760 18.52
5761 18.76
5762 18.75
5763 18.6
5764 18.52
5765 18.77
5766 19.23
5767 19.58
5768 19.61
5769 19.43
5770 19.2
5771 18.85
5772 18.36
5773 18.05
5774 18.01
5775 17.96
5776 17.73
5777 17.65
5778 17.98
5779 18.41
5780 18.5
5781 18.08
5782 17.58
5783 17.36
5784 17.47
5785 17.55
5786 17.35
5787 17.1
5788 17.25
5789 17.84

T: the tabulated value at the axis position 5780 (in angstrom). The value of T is 18.5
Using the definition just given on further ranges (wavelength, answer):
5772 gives 18.36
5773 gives 18.05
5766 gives 19.23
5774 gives 18.01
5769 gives 19.43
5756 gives 17.03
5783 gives 17.36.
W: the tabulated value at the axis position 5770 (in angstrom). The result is 19.2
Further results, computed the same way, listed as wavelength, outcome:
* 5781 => 18.08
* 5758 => 17.41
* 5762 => 18.75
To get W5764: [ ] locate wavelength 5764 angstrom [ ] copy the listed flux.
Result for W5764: 18.52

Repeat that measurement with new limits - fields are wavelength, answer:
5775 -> 17.96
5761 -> 18.76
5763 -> 18.6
